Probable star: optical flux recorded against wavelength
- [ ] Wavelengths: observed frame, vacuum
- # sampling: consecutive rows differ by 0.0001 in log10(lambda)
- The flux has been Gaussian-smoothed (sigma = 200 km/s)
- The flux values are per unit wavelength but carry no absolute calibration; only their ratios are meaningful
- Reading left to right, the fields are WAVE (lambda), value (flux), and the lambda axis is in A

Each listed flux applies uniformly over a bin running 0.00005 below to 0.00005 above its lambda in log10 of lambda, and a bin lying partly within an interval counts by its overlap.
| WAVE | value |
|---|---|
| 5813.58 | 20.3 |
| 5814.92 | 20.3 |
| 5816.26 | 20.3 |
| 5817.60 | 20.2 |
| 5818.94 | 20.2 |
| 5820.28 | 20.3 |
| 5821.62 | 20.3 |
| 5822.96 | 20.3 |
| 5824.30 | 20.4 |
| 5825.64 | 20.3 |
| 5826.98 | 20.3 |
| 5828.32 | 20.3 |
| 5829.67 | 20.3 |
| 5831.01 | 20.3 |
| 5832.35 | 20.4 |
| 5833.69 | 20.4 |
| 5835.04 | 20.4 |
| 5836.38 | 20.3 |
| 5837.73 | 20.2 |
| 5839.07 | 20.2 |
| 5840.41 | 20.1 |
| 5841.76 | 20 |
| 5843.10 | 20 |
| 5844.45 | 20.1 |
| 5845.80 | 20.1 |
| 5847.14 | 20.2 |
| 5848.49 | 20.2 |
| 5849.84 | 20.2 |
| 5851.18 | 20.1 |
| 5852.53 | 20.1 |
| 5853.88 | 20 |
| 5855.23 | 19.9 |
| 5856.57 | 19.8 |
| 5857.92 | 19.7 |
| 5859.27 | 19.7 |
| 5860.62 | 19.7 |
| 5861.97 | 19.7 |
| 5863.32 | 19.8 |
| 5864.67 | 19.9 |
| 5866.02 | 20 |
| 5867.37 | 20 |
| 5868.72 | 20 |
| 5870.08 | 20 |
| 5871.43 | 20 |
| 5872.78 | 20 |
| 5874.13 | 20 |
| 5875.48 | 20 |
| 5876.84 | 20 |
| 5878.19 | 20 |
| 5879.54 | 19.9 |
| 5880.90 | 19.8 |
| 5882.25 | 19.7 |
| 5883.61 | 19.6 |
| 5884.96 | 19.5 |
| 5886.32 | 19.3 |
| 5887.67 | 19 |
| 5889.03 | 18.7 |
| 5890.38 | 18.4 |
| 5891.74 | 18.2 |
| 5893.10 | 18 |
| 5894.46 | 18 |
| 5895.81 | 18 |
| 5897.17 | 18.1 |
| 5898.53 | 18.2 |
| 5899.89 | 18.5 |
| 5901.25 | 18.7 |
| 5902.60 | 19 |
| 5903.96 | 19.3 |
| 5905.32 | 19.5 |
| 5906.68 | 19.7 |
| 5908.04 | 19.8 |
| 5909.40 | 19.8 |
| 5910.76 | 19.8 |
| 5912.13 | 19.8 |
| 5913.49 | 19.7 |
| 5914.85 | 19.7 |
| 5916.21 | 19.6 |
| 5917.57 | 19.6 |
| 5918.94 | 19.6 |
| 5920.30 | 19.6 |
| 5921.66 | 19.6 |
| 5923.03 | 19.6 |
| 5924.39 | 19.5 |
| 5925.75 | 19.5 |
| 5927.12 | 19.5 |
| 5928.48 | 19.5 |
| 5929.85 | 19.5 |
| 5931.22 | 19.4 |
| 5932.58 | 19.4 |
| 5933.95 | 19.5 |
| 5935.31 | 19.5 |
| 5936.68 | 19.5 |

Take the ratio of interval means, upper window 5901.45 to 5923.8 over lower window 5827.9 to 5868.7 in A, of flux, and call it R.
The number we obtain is 0.98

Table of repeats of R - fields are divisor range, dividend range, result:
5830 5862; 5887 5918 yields 0.95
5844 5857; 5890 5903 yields 0.91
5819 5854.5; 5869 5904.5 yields 0.95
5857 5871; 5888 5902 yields 0.92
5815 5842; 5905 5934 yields 0.97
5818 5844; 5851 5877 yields 0.98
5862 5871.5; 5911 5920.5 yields 0.99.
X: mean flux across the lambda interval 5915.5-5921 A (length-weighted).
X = 19.6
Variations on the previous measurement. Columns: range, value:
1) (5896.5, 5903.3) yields 18.5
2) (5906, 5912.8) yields 19.8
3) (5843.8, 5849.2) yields 20.1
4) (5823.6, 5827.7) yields 20.4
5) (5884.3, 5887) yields 19.4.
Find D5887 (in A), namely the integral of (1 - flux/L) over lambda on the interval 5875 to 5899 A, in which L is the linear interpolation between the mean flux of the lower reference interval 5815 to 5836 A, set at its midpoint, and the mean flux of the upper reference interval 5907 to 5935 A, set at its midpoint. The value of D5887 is 1.0 A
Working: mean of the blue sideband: 20.3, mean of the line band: 19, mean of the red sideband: 19.6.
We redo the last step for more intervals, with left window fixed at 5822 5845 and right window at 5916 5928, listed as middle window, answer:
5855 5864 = 0.1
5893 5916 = 0.7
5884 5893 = 0.5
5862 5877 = 0.0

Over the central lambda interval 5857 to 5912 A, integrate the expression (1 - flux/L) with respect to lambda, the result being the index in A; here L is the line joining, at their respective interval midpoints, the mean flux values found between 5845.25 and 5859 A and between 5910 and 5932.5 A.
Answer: 1.2 A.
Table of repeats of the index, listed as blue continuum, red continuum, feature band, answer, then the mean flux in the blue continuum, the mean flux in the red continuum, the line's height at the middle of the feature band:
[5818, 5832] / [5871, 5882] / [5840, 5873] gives 0.2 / 20.3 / 20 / 20.1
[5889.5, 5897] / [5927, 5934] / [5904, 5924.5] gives -0.8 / 18.1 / 19.5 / 18.9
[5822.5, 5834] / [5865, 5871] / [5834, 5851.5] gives 0.0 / 20.3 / 20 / 20.2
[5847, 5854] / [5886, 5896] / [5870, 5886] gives -0.7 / 20.1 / 18.5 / 19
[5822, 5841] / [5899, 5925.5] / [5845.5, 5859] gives 0.1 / 20.3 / 19.5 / 20.1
